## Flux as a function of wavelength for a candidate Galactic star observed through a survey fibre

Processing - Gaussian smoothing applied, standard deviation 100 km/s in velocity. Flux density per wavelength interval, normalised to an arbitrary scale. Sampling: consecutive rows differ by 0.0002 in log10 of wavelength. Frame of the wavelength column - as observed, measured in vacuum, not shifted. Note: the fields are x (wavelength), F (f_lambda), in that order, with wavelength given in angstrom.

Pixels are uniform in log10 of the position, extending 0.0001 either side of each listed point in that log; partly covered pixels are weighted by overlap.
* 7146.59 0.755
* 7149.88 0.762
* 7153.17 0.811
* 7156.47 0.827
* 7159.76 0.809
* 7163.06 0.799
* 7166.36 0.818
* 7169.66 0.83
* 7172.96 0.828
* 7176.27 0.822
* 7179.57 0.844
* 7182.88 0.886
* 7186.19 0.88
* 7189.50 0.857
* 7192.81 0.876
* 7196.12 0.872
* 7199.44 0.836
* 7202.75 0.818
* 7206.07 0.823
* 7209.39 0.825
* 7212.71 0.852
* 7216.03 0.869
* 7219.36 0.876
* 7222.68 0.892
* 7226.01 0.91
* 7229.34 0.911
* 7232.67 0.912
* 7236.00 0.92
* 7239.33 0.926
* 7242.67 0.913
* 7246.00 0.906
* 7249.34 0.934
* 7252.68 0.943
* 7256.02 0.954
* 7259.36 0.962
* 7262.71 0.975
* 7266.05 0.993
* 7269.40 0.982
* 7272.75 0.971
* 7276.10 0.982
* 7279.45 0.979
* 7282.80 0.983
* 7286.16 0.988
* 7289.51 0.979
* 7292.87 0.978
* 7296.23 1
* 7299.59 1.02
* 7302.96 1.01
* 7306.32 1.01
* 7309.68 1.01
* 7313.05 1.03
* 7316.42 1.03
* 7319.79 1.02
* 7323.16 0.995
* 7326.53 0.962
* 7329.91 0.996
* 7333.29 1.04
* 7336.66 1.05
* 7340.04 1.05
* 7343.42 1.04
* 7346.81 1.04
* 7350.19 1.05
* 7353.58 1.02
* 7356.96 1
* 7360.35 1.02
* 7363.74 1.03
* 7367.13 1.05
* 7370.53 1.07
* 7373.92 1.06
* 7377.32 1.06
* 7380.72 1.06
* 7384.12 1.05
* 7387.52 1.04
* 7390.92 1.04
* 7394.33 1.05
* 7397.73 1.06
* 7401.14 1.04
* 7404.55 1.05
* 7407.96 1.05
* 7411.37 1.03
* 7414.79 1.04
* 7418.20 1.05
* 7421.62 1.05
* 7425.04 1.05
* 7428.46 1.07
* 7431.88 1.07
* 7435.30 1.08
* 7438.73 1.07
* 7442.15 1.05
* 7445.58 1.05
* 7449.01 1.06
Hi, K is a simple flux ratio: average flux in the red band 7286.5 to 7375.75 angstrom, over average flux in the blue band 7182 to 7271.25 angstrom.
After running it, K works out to 1.13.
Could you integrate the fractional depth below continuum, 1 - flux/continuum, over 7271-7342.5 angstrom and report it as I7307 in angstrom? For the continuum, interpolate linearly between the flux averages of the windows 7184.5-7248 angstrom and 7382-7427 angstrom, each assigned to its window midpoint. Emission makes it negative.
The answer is -3.4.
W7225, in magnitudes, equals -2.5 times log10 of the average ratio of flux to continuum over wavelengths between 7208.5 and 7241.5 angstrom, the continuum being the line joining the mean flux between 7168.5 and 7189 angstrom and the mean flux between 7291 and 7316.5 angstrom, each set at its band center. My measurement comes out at 0.02 mag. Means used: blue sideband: 0.849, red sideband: 1.01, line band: 0.891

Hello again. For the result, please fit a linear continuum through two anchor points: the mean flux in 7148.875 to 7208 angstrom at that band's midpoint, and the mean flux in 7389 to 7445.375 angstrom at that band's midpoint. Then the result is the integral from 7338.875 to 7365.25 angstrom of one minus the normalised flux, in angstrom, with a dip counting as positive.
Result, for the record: -1.0 angstrom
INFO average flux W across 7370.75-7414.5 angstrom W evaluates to 1.05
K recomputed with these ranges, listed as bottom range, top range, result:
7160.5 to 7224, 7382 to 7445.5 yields 1.24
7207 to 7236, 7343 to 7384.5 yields 1.18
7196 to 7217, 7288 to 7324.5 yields 1.20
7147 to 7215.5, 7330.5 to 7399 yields 1.25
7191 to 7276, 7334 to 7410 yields 1.15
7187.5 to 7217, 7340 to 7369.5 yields 1.22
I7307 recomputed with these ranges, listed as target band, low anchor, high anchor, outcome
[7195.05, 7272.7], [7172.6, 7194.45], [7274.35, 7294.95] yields 1.2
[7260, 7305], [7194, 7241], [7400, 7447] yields -2.7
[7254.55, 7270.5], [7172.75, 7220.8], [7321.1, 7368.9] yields -0.8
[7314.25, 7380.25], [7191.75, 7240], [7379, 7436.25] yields -2.4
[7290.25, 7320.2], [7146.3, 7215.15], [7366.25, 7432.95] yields -1.7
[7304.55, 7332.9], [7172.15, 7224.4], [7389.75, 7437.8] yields -1.3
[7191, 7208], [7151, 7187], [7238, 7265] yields 0.5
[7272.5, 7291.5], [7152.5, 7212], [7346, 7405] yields -0.7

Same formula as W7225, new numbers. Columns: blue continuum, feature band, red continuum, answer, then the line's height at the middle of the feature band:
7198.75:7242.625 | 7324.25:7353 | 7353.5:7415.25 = -0.03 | 0.997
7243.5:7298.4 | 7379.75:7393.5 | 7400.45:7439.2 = -0.01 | 1.04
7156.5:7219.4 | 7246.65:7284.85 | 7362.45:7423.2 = -0.05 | 0.921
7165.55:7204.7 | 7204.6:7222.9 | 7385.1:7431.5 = 0.02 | 0.873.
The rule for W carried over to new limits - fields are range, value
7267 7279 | 0.979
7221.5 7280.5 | 0.943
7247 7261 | 0.946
